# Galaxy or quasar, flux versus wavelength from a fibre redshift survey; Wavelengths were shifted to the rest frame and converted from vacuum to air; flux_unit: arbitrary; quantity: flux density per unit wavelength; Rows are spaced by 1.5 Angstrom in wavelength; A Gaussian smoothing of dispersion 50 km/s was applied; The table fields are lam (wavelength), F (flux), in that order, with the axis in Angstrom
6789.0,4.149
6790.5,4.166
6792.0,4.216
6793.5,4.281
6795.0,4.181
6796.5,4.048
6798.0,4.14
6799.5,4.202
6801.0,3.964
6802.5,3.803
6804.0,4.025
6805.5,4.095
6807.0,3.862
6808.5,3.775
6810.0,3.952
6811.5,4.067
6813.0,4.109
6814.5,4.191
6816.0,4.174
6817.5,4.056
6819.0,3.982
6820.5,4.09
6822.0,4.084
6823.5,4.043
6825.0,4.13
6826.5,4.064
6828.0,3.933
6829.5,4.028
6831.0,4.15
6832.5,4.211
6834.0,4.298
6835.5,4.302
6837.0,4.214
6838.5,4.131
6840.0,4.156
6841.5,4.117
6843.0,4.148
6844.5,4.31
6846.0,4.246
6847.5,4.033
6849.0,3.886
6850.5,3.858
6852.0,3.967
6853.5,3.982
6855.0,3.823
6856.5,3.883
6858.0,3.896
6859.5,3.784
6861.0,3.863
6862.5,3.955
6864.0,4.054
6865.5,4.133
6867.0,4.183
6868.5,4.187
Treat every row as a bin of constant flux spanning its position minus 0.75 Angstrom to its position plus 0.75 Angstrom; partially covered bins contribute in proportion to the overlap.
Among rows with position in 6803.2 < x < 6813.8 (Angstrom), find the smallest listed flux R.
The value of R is 3.775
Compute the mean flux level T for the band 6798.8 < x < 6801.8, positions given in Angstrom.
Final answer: 4.08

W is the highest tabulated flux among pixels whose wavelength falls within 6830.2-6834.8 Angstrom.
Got 4.298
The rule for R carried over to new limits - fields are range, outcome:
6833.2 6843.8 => 4.117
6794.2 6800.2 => 4.048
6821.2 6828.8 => 3.933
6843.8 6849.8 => 3.886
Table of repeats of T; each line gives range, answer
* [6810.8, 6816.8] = 4.14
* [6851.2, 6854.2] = 3.97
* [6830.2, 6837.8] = 4.23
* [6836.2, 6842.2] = 4.16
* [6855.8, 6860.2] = 3.85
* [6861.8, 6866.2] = 4.05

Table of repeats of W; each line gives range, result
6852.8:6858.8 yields 3.982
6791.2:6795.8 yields 4.281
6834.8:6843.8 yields 4.302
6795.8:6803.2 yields 4.202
